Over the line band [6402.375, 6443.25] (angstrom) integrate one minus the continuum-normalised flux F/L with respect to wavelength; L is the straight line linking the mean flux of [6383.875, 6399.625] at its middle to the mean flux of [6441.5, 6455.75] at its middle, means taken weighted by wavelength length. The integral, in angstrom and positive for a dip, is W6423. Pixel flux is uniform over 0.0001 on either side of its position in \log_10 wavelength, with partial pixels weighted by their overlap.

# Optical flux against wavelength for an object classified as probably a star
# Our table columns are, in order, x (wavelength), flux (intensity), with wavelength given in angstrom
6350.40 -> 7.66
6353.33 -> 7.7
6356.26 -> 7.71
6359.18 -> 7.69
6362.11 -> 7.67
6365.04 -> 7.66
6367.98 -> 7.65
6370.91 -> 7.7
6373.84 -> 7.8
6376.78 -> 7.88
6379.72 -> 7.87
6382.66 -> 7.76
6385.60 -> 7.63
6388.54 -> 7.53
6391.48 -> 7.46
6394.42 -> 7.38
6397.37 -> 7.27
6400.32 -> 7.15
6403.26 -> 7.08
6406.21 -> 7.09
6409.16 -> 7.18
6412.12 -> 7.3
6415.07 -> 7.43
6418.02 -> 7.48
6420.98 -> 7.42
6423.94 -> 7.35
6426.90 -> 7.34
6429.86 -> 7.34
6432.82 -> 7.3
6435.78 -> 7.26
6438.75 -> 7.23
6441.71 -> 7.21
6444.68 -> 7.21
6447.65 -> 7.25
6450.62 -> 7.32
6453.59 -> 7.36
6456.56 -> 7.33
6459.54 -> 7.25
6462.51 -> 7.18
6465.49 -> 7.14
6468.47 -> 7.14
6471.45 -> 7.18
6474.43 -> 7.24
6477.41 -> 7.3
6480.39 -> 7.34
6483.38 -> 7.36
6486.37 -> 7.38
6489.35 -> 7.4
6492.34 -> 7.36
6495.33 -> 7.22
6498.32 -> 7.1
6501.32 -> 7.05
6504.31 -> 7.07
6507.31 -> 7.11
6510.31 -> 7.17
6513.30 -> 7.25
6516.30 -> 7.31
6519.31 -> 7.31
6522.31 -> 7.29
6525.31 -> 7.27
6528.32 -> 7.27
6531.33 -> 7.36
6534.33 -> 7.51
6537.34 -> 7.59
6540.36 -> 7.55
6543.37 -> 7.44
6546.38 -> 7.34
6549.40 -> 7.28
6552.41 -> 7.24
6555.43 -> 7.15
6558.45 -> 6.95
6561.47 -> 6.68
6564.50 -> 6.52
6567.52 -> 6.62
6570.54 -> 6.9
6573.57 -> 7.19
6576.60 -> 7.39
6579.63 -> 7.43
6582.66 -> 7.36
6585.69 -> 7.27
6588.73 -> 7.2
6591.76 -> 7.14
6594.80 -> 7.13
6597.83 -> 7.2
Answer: 0.4 angstrom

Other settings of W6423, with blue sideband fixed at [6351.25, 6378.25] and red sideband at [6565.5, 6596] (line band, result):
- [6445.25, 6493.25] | 1.0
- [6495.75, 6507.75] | 0.4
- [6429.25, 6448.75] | 0.7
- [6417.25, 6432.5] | 0.4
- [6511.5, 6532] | 0.0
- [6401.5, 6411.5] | 0.6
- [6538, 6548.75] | -0.3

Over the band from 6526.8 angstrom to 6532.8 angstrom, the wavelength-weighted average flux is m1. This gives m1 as 7.31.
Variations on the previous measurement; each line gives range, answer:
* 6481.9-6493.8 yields 7.38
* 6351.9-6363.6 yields 7.7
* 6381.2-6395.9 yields 7.55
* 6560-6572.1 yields 6.68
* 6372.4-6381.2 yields 7.84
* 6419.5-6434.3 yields 7.35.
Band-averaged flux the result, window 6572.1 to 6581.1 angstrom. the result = 7.33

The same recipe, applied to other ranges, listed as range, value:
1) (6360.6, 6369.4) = 7.65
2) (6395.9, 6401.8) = 7.22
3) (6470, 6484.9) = 7.28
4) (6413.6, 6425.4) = 7.42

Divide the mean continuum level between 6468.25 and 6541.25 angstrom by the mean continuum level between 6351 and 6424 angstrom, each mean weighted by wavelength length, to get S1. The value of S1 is 1.0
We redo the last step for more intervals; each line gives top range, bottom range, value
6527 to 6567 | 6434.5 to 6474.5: 1.00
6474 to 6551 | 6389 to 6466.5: 1.00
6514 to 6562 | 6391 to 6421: 1.00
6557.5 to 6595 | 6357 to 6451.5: 0.95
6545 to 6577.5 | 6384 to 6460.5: 0.96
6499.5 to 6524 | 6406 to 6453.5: 0.99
